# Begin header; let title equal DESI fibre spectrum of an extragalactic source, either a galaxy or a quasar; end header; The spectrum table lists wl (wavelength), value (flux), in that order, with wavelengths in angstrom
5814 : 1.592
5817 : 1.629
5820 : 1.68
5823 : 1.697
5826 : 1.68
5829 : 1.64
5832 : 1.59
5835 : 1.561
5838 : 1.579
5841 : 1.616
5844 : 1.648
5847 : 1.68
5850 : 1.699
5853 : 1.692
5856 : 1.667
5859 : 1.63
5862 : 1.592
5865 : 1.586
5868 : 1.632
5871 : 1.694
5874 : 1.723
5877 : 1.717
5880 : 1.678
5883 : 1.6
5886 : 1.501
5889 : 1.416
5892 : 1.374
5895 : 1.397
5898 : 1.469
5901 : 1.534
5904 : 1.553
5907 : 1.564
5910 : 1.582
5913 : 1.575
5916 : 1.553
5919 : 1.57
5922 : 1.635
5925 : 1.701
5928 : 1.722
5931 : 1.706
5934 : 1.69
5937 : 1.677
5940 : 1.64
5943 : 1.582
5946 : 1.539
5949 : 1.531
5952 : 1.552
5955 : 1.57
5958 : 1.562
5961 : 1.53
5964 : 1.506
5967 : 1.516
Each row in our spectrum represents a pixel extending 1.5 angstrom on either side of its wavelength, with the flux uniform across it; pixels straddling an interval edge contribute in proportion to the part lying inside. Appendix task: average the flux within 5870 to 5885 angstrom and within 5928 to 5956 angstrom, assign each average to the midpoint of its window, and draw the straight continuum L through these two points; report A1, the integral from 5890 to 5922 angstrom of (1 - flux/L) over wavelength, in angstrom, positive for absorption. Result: 2.5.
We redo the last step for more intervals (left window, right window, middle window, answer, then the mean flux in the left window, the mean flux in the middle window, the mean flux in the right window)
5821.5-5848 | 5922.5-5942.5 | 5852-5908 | 2.54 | 1.63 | 1.58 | 1.68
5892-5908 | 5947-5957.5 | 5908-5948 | -2.73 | 1.49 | 1.63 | 1.55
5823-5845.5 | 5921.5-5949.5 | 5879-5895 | 1.34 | 1.62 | 1.5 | 1.65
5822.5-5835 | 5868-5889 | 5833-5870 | 0.08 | 1.64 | 1.63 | 1.63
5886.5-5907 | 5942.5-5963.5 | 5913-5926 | -0.92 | 1.47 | 1.61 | 1.55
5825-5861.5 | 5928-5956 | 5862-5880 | -0.36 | 1.64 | 1.66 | 1.62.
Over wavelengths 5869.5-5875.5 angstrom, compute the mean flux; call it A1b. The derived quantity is 1.71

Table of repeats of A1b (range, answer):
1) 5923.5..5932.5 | 1.71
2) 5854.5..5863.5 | 1.63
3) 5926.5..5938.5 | 1.7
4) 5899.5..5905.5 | 1.54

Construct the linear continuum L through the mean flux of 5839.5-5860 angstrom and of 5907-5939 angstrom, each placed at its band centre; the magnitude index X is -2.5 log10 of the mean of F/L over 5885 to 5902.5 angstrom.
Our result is 0.14 mag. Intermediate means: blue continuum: 1.66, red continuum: 1.64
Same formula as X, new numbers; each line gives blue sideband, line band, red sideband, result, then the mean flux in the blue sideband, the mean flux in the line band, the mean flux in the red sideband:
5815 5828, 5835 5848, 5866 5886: 0.03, 1.67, 1.62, 1.66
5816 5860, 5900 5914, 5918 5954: 0.05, 1.65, 1.56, 1.63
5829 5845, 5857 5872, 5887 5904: -0.07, 1.6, 1.63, 1.45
